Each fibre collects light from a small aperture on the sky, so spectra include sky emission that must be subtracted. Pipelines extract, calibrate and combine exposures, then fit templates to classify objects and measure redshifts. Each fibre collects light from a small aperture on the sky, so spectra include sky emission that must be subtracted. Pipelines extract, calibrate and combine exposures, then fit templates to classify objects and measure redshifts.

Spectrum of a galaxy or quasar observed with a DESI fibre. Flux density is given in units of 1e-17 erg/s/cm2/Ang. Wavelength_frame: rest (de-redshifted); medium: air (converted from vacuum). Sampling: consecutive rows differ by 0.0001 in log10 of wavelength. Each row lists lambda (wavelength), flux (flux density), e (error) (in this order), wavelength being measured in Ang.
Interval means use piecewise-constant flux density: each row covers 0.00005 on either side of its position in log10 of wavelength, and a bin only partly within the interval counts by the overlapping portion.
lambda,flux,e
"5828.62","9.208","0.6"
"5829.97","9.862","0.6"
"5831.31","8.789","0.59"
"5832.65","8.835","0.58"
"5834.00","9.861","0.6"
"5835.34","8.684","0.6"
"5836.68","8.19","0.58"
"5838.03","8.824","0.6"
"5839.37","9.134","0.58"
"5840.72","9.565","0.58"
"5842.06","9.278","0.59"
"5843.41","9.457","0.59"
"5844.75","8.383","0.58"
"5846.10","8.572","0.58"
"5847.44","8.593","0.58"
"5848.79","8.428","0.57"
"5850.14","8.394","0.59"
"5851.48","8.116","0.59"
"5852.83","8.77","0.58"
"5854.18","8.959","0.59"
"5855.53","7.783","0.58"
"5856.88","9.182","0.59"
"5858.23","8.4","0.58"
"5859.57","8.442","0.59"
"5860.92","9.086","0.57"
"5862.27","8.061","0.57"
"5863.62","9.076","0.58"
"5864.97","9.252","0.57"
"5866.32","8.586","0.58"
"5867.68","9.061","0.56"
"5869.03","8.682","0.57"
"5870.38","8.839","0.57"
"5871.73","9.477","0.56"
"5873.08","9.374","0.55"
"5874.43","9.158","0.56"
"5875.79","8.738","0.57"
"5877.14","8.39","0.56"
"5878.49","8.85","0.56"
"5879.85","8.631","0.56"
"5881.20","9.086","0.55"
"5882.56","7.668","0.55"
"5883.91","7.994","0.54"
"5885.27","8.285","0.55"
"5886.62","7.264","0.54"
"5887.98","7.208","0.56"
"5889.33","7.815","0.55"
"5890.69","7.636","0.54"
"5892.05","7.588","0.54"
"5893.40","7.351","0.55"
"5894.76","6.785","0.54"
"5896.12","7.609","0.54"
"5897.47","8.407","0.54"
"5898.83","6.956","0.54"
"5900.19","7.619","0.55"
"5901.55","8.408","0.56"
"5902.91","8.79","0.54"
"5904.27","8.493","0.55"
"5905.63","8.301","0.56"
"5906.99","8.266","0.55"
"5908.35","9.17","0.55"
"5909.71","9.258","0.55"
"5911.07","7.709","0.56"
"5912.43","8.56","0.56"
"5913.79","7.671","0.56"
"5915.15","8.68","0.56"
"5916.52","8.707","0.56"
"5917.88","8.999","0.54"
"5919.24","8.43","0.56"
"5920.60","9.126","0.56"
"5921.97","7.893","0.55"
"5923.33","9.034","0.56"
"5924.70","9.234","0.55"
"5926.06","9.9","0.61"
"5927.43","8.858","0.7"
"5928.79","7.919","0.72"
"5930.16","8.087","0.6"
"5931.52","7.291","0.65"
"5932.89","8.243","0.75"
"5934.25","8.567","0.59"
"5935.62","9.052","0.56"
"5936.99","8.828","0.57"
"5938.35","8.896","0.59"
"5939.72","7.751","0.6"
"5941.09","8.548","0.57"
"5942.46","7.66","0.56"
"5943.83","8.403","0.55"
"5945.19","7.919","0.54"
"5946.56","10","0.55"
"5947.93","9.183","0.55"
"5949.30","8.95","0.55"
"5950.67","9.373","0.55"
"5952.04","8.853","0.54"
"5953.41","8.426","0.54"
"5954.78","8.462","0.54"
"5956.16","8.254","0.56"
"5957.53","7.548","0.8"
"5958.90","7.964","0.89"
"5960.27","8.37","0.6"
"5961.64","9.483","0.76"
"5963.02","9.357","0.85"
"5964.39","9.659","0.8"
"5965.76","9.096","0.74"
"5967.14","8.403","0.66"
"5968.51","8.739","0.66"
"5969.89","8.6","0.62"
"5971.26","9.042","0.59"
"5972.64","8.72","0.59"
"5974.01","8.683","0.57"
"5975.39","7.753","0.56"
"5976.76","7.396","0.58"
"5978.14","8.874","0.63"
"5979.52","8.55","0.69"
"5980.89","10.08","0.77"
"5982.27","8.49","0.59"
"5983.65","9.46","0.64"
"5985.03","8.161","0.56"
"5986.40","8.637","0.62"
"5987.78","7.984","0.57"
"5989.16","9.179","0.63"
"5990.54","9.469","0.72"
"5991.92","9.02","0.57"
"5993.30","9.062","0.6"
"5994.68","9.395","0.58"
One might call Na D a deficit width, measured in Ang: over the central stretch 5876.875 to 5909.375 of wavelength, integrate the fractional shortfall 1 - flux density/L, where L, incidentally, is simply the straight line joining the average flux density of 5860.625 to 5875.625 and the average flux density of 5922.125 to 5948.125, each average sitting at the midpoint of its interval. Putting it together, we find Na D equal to 2.9 Ang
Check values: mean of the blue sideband 8.95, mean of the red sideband 8.57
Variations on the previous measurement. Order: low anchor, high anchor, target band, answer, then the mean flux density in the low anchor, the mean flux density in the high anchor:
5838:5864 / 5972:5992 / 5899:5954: 0.89 Ang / 8.72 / 8.69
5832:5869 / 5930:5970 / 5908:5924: 0.13 Ang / 8.77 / 8.61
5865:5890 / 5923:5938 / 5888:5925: 1.61 Ang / 8.52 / 8.63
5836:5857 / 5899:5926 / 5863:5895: 0.91 Ang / 8.71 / 8.55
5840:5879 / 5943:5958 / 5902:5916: 0.38 Ang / 8.79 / 8.68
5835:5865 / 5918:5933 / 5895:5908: 0.82 Ang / 8.71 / 8.57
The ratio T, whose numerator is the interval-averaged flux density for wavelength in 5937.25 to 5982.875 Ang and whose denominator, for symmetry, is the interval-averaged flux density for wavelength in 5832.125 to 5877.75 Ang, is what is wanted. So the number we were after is 0.98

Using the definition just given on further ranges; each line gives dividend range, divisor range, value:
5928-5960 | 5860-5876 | 0.94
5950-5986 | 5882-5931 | 1.06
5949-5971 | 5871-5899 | 1.07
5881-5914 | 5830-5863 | 0.91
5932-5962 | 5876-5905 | 1.08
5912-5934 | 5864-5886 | 0.98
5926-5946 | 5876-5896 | 1.06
